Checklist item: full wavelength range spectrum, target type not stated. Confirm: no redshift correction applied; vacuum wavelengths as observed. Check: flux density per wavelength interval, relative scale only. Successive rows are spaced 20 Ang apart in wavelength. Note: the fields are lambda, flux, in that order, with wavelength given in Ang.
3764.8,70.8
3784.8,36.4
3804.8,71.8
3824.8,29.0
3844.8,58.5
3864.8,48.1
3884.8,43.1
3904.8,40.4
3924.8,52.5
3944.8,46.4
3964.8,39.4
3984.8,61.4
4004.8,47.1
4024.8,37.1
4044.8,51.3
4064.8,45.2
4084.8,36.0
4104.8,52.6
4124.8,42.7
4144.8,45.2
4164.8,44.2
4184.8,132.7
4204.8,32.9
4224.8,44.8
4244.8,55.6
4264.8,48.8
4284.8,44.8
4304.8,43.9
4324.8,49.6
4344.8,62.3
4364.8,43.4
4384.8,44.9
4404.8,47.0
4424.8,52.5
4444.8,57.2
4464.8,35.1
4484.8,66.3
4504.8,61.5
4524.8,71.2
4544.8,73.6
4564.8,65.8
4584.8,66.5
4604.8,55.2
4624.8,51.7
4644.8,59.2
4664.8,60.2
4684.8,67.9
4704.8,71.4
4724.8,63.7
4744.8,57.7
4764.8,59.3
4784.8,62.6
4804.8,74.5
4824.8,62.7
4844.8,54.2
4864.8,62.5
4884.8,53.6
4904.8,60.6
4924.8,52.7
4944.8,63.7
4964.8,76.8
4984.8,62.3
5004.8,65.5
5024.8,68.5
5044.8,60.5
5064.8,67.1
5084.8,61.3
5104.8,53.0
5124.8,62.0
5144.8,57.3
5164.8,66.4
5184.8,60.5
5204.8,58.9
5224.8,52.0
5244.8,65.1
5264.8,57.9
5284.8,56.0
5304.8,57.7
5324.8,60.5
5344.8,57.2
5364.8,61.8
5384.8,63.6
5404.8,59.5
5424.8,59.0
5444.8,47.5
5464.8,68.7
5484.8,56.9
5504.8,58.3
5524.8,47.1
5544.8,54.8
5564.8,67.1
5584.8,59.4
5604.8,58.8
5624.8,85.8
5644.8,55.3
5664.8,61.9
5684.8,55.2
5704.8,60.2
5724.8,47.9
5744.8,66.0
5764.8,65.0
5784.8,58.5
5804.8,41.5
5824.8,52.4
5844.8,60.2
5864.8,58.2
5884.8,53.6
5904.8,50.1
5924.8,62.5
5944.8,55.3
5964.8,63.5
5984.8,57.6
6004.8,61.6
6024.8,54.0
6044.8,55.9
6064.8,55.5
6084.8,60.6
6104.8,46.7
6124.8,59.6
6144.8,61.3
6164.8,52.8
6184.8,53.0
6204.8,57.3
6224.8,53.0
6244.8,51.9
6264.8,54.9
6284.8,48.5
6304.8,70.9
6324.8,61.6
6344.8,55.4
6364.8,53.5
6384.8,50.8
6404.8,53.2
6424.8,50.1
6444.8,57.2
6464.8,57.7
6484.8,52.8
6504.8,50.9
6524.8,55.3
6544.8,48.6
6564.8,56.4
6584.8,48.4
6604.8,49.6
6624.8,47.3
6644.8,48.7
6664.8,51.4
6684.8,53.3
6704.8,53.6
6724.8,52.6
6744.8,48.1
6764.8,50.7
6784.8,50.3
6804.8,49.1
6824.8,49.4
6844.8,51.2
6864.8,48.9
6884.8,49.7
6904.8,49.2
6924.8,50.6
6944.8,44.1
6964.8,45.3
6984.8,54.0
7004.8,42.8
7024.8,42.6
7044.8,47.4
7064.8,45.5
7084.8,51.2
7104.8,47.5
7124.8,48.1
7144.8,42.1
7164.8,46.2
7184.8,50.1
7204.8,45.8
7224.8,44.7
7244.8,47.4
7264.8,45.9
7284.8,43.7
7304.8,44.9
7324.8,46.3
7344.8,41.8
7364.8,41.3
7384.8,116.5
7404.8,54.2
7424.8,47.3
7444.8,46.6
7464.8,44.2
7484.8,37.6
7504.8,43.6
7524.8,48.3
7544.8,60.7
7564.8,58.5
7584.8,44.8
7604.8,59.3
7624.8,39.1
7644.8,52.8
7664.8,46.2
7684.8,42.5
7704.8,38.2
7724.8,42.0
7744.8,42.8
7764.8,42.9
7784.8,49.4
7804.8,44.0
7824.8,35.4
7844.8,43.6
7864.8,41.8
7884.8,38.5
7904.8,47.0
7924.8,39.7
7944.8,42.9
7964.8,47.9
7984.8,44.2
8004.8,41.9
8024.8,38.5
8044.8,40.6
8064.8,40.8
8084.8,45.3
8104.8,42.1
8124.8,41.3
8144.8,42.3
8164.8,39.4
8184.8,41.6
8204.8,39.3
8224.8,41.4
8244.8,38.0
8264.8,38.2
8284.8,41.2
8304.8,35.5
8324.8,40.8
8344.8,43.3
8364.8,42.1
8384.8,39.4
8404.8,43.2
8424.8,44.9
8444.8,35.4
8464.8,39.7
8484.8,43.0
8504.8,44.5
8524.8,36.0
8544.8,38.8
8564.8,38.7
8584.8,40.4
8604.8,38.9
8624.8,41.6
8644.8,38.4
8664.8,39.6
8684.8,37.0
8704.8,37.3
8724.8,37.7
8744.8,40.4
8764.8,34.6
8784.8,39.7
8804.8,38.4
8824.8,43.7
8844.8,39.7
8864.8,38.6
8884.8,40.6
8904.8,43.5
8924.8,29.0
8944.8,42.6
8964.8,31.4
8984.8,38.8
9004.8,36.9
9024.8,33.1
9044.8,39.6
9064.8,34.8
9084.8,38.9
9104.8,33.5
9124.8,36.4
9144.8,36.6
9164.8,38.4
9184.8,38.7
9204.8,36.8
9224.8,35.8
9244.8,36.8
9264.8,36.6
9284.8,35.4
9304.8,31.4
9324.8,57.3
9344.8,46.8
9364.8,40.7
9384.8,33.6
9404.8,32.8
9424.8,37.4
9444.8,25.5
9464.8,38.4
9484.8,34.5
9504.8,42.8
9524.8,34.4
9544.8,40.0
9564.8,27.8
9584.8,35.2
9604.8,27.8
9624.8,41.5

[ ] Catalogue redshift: 0.12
